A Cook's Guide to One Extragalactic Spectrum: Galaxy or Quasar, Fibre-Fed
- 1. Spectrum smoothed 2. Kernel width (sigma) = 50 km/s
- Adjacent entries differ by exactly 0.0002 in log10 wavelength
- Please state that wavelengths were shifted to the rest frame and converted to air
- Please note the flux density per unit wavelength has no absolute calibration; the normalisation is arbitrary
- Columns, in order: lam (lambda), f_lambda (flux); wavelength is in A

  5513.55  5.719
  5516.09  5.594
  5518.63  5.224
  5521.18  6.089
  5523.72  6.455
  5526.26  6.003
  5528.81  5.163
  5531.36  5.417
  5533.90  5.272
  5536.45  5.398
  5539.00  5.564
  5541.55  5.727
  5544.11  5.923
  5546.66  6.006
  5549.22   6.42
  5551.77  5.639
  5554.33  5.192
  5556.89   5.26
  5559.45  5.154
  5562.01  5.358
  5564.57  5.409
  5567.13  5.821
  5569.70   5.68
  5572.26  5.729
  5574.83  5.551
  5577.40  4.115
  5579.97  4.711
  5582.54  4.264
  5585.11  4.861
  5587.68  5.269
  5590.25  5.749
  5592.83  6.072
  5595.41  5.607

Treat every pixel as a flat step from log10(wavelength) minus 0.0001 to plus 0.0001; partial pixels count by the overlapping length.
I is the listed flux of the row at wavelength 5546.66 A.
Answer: 6.006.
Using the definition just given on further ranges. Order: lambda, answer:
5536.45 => 5.398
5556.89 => 5.26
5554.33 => 5.192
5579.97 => 4.711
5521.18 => 6.089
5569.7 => 5.68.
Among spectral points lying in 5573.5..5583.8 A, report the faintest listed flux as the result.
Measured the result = 4.115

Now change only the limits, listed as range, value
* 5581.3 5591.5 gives 4.264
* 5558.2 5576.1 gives 5.154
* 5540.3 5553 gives 5.639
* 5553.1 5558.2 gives 5.192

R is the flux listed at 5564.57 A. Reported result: 5.409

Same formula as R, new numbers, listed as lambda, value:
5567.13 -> 5.821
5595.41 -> 5.607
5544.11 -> 5.923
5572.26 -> 5.729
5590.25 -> 5.749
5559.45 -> 5.154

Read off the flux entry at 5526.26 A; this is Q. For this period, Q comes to 6.003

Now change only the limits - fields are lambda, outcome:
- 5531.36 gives 5.417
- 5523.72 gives 6.455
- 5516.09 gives 5.594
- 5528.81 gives 5.163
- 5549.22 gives 6.42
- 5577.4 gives 4.115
